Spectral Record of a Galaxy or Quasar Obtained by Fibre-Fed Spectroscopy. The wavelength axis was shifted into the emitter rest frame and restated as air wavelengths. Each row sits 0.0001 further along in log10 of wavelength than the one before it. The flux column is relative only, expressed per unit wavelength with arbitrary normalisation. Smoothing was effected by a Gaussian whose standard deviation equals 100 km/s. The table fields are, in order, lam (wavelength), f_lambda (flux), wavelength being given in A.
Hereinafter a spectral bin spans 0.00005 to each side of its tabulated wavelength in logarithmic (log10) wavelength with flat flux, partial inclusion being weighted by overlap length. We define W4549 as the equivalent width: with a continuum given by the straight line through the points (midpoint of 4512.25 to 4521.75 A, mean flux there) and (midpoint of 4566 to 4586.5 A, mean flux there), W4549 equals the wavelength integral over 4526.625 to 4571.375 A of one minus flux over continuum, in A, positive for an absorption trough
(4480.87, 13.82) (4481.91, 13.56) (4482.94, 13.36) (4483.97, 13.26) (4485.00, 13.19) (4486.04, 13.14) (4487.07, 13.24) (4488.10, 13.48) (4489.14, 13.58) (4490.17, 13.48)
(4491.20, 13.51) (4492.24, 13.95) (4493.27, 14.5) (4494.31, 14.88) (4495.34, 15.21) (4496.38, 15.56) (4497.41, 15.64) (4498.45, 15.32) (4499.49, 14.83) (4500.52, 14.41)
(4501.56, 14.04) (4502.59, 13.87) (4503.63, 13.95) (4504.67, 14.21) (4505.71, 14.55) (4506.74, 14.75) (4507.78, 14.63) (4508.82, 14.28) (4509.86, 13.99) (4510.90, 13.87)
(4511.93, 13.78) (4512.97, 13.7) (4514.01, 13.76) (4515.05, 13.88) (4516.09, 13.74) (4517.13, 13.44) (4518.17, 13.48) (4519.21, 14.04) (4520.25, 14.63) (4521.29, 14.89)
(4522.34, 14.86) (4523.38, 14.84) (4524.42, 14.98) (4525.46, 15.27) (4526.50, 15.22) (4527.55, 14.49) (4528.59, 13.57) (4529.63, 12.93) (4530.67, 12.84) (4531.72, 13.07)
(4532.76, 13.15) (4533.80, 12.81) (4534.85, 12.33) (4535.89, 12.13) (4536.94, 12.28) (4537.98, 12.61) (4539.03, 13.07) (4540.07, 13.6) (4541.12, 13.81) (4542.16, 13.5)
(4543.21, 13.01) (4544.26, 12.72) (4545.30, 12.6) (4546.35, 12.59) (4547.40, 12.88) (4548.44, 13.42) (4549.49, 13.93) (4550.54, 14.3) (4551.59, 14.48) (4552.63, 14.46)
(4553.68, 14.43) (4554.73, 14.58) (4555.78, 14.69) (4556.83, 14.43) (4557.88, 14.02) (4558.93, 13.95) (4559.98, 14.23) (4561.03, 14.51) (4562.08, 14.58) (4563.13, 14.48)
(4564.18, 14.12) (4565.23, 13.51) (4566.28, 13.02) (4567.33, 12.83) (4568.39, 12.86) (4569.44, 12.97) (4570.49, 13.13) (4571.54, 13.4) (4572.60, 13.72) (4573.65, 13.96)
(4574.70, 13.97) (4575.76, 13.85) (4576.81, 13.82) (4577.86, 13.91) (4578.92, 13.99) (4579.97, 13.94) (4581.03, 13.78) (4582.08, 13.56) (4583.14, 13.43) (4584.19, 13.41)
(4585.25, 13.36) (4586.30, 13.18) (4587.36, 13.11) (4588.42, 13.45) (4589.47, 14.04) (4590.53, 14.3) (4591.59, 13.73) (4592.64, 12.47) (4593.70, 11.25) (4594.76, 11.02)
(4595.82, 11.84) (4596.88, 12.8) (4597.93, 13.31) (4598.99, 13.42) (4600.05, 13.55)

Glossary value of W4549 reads 0.6 A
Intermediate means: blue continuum 13.9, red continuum 13.5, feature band 13.5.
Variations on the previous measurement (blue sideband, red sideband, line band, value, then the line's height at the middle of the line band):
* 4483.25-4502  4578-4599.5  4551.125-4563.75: -0.84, 13.5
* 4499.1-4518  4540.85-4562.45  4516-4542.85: 0.59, 14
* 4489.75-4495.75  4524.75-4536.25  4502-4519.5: -0.13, 13.9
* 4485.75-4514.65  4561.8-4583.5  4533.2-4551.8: 1.07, 13.9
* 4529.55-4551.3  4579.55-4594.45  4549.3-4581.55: -1.81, 13.2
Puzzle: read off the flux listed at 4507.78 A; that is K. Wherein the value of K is 14.63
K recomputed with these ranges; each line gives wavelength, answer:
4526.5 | 15.22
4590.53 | 14.3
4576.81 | 13.82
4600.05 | 13.55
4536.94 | 12.28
